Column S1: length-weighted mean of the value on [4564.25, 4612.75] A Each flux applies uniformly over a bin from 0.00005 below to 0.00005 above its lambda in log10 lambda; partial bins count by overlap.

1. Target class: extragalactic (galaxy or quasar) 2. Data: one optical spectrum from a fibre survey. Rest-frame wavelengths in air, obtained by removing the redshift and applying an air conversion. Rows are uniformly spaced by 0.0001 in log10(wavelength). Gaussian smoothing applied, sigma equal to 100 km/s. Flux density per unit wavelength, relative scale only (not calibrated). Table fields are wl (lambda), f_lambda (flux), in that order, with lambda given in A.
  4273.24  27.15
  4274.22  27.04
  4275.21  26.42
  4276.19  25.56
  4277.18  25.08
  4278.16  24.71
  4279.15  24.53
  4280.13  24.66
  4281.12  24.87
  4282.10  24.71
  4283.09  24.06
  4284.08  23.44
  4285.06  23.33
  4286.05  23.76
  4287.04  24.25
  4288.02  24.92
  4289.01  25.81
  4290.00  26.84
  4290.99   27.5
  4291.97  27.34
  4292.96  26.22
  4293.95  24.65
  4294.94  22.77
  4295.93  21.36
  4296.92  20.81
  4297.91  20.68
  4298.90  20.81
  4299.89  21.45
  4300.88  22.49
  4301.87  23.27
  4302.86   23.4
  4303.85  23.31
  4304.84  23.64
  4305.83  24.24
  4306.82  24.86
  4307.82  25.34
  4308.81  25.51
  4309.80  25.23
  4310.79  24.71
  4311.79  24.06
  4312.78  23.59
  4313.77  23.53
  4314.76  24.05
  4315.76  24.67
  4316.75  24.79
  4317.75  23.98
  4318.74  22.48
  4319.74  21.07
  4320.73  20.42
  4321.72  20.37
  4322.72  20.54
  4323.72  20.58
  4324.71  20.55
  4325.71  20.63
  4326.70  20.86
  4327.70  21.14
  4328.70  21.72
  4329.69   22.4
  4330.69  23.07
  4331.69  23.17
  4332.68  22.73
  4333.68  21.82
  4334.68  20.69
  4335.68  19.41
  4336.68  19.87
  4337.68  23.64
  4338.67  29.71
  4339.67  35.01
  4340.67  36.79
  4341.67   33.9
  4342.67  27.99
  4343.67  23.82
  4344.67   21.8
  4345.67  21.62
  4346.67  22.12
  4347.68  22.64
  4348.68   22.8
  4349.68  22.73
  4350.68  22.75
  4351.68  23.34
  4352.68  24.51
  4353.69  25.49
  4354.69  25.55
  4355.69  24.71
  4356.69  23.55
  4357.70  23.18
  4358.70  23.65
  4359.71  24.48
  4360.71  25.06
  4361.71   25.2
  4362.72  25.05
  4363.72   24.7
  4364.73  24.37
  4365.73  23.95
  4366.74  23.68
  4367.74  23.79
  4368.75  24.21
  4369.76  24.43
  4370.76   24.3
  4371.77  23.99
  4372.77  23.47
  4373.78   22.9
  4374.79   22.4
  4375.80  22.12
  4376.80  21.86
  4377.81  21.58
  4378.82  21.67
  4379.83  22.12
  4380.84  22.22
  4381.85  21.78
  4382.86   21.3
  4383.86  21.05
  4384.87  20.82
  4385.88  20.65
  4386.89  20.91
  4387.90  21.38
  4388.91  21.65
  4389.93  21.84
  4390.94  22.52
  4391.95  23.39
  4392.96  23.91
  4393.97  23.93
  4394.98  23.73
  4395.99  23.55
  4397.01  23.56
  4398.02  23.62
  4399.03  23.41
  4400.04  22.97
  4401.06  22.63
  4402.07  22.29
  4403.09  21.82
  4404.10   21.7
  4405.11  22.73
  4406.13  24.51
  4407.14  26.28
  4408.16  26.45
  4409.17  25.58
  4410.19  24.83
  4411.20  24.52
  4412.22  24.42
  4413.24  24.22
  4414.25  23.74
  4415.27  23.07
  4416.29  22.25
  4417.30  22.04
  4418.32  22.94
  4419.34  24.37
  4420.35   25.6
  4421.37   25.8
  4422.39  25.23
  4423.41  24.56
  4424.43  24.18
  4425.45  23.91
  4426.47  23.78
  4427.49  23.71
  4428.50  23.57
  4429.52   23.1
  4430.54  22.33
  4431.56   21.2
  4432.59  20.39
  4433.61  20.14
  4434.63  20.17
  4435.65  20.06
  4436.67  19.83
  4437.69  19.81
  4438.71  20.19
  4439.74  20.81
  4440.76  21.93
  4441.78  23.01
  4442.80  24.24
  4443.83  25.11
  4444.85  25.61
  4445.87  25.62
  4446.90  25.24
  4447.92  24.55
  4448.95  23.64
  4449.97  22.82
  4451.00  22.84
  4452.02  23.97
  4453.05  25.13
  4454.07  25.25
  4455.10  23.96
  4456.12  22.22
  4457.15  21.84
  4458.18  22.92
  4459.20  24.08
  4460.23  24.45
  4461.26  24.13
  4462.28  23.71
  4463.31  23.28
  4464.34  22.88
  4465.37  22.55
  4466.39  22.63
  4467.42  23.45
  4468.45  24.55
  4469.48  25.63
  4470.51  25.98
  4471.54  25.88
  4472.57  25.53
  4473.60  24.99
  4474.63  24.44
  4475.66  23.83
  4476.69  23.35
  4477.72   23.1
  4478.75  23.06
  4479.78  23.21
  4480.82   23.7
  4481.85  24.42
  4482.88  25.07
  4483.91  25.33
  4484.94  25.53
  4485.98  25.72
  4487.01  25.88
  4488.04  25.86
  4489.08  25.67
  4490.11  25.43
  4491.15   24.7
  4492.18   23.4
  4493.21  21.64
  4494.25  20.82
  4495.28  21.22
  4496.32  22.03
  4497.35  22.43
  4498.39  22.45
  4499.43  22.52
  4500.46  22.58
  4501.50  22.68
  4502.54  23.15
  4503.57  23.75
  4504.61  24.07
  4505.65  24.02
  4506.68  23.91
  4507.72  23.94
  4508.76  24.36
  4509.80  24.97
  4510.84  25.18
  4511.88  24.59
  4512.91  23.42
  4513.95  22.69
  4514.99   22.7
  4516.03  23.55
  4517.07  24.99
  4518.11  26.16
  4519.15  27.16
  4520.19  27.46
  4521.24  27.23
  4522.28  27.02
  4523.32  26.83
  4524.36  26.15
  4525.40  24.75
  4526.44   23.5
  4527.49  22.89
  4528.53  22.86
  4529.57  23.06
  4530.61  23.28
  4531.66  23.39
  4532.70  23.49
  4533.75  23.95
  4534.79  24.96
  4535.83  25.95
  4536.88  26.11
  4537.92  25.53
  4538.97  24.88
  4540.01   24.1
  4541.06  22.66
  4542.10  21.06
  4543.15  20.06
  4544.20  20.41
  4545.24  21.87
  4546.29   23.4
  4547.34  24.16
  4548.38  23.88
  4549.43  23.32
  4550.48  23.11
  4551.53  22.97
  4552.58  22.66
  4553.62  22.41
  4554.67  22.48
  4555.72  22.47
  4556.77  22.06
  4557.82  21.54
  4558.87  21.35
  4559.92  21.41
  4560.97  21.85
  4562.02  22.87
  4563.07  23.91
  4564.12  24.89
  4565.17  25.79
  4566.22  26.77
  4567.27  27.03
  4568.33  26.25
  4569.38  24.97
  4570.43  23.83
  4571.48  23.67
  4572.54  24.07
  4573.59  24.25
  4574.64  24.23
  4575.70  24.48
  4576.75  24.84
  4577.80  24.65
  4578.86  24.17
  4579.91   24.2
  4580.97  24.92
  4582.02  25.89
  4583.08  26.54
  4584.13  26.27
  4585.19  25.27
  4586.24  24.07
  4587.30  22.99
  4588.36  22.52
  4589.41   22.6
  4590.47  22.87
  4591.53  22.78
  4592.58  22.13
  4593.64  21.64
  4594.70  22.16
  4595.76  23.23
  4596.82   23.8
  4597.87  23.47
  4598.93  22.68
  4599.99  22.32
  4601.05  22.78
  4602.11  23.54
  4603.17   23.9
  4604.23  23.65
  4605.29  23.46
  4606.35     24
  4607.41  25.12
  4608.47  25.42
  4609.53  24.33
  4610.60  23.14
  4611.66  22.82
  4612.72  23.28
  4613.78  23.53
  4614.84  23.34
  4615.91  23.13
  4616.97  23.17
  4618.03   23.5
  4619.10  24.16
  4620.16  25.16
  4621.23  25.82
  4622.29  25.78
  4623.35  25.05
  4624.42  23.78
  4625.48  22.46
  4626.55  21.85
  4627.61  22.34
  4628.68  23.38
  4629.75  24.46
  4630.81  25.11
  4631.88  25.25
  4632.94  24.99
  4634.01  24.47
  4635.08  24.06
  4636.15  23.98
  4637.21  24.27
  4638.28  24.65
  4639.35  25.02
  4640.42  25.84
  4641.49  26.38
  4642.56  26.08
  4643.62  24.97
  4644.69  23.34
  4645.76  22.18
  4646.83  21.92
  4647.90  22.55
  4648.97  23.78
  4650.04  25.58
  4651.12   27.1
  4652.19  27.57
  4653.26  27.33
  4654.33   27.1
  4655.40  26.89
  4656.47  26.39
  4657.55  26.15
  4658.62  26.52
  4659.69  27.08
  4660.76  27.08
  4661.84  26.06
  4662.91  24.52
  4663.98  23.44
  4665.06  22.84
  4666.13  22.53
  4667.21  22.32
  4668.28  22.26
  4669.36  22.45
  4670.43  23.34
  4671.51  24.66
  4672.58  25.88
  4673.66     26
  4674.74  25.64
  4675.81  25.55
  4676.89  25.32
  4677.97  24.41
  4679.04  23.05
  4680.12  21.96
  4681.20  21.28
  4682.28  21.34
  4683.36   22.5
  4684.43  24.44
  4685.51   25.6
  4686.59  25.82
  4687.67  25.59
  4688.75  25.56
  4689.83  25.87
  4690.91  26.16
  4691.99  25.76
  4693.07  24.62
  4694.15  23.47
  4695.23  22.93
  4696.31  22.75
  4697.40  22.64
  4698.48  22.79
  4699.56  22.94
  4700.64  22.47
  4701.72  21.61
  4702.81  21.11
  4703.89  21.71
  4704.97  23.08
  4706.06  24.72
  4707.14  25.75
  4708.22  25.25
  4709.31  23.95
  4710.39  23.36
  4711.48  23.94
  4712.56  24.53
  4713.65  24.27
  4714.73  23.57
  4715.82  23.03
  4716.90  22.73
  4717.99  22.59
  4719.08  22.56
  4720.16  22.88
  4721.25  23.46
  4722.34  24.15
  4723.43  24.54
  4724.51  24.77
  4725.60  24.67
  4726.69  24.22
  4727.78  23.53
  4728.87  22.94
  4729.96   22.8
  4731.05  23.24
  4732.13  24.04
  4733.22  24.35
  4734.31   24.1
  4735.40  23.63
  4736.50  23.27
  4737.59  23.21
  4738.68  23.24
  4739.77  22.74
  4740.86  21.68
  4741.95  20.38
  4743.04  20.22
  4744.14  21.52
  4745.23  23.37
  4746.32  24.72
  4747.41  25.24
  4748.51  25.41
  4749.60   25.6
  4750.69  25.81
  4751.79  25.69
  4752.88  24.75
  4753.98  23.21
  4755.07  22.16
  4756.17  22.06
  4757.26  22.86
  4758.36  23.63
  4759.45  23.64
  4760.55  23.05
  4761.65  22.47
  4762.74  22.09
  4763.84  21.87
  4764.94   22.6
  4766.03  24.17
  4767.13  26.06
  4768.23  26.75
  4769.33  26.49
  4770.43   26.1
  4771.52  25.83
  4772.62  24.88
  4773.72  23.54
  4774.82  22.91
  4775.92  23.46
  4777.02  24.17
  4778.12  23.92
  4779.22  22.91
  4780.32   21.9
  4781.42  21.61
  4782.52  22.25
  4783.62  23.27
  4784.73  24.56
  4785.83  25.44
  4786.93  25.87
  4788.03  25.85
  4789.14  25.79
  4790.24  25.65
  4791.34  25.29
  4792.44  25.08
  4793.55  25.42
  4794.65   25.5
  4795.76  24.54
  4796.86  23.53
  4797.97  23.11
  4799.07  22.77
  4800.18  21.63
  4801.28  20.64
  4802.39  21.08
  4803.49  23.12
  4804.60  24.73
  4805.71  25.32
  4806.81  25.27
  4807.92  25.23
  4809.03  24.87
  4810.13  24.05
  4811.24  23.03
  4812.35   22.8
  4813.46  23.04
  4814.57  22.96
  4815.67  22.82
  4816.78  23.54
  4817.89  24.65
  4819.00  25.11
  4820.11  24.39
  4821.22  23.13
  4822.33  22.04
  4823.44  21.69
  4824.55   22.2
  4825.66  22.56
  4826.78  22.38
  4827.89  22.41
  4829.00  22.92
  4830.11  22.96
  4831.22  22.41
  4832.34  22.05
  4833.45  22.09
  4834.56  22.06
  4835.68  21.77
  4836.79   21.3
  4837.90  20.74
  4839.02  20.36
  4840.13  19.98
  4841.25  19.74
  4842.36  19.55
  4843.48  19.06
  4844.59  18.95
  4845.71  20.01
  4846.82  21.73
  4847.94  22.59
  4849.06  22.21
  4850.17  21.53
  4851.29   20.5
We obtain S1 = 24.1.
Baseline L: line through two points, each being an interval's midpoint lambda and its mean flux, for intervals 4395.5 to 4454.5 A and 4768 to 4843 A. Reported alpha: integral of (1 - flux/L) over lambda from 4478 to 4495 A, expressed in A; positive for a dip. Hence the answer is -0.7 A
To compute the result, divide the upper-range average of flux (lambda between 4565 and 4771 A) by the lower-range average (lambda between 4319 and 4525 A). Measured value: 1.0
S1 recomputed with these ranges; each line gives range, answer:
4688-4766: 23.5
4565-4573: 25.3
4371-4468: 23.1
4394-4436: 23.4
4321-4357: 23.7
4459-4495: 24.2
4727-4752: 23.5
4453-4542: 24.1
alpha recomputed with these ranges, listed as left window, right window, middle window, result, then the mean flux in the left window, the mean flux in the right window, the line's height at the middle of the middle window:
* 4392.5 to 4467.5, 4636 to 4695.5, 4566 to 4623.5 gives 0.6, 23.4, 24.7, 24.3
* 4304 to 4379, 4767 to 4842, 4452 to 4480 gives -0.3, 23.7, 23.5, 23.7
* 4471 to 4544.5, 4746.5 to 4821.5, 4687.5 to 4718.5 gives 0.4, 24.1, 24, 24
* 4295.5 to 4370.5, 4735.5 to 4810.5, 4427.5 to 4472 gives 1.1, 23.7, 23.8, 23.7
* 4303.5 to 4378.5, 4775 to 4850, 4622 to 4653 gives -1.6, 23.8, 23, 23.3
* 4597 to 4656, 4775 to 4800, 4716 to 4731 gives 0.4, 24.3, 24.1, 24.2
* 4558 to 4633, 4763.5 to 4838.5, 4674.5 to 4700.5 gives -0.3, 23.9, 23.6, 23.8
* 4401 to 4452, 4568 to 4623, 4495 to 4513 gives 0.1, 23.3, 23.9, 23.6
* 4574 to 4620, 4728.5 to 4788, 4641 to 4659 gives -1.3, 23.8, 23.7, 23.7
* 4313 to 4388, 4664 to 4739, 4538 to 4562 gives 1.1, 23.4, 23.7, 23.6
